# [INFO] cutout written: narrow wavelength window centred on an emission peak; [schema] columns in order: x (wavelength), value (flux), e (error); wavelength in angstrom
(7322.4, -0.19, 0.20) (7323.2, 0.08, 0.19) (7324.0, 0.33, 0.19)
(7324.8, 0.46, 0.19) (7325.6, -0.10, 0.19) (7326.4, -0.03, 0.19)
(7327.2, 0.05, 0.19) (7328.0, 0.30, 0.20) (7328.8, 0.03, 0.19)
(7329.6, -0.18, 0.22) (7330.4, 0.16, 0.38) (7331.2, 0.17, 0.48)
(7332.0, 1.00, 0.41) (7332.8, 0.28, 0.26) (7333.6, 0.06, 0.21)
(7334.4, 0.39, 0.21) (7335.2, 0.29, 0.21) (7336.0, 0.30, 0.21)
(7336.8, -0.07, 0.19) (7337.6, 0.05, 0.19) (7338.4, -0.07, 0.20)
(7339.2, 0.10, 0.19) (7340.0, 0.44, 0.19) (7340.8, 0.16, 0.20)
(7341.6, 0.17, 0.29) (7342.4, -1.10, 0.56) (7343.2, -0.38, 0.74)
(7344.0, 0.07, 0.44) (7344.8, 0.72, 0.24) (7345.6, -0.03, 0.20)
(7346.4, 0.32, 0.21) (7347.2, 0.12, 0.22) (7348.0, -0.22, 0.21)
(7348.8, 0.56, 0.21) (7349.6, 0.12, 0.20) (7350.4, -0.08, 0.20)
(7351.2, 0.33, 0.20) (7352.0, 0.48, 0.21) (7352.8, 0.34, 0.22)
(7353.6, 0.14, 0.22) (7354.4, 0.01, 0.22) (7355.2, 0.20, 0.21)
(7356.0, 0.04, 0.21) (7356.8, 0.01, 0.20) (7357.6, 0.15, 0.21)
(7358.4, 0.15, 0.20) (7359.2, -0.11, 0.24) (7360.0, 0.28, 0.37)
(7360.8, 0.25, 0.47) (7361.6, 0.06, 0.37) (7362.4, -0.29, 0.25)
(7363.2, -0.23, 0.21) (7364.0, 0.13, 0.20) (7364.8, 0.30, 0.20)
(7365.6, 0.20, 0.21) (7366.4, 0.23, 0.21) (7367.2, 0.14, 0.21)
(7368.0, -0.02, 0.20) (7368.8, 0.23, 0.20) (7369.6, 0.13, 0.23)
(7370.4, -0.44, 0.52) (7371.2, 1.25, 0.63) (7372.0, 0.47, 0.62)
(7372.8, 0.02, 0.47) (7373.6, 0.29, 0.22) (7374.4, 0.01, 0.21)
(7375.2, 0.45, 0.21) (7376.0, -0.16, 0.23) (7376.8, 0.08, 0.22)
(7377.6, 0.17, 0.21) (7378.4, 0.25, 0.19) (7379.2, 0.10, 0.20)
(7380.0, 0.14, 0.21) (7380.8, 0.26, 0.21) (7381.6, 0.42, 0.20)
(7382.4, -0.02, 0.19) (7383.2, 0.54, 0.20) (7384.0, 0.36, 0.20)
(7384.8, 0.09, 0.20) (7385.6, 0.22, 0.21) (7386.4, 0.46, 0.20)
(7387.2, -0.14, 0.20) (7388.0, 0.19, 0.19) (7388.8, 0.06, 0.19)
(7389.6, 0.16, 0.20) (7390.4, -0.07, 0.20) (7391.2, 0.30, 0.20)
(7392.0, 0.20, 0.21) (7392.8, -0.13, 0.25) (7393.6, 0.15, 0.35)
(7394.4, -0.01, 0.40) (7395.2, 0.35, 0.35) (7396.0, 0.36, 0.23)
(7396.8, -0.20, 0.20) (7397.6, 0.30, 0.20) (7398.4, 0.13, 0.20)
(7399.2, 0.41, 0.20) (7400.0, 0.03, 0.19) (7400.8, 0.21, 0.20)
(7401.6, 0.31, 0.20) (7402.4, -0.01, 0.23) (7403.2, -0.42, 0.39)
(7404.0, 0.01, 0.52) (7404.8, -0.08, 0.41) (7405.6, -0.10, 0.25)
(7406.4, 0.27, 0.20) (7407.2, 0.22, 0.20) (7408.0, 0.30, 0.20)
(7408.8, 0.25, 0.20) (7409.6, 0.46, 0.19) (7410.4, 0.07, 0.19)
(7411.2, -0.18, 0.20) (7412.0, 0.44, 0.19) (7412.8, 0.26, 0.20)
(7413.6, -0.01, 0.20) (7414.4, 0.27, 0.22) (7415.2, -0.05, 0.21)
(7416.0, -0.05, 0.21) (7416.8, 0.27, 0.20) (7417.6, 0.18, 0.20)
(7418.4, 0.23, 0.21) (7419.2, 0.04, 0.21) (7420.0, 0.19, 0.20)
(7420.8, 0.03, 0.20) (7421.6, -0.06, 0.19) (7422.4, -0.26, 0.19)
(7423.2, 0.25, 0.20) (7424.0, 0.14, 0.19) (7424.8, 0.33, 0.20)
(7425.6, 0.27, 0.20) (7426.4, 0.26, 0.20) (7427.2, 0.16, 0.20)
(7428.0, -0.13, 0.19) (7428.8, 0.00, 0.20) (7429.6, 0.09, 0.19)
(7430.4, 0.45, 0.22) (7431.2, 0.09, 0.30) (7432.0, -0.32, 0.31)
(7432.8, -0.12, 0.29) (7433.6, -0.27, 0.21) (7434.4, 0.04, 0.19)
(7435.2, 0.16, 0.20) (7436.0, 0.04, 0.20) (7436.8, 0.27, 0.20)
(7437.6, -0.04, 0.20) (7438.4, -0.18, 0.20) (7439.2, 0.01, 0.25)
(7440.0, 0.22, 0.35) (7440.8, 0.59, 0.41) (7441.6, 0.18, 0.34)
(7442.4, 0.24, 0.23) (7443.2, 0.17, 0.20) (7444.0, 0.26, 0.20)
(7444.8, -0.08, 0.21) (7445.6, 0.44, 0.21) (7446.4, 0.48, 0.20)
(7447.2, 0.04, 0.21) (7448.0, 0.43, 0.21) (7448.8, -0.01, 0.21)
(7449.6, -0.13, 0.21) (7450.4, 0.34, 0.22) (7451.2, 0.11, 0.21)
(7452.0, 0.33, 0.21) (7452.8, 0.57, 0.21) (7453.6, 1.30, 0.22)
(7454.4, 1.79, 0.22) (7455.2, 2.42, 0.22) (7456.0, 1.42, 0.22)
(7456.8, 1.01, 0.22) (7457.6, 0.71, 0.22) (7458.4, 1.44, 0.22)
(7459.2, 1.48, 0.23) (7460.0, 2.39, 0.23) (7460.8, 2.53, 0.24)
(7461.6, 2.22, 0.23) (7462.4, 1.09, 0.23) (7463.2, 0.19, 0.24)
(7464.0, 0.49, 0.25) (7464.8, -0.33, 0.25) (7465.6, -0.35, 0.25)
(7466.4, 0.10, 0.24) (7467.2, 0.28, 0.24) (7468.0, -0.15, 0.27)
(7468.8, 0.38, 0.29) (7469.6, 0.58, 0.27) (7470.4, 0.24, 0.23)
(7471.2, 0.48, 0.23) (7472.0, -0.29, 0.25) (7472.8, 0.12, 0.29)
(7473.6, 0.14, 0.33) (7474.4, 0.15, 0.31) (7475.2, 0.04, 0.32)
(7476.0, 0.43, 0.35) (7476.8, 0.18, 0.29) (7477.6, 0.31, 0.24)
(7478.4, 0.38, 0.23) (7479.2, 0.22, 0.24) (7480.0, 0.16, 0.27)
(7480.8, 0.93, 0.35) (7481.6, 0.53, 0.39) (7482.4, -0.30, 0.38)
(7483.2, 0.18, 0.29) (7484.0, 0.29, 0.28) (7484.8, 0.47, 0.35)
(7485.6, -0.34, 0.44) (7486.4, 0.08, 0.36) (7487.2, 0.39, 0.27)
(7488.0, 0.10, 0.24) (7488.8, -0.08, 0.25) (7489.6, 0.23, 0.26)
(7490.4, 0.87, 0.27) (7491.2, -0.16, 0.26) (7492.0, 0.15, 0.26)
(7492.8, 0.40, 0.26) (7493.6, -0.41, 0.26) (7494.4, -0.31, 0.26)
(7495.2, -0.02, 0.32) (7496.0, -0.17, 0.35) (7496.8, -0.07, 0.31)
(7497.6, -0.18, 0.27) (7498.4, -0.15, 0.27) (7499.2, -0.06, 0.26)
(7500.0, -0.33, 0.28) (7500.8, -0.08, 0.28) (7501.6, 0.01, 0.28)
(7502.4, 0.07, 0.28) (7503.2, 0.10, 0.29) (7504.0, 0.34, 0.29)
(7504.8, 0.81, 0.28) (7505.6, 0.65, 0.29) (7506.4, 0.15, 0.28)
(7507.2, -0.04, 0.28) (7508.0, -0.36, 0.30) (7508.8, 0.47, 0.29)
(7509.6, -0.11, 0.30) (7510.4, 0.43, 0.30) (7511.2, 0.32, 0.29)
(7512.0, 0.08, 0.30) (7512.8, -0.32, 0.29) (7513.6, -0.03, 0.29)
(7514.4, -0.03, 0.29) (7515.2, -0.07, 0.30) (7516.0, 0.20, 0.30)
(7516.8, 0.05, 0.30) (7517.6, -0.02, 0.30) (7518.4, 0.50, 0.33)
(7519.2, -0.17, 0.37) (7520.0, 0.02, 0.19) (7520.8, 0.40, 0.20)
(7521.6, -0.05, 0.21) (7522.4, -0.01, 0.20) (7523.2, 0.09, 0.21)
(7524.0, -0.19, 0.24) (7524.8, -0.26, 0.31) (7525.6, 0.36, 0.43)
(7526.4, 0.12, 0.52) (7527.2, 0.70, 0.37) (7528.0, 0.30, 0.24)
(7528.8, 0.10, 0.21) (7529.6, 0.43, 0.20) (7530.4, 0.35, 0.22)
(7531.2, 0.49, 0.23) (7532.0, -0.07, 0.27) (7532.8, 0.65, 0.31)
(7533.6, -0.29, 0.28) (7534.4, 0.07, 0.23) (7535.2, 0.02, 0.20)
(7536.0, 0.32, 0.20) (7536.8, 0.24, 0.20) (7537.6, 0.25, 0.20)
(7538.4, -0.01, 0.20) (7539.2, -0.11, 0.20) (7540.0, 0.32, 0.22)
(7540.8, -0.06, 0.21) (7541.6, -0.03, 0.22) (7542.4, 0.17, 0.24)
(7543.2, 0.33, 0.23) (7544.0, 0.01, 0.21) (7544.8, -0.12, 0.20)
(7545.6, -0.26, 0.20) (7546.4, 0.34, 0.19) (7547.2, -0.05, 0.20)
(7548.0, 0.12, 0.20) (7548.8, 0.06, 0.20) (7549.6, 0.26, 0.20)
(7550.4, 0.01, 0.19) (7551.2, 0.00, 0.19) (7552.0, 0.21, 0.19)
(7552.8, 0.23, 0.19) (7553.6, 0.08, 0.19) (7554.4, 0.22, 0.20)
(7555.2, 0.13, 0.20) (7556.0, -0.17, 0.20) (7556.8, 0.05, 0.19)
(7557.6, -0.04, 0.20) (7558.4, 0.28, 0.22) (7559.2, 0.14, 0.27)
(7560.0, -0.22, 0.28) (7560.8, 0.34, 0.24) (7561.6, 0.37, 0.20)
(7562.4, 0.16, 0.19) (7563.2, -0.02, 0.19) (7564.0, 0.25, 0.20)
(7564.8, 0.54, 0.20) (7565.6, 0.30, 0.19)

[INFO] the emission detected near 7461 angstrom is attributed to [O II] 3727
